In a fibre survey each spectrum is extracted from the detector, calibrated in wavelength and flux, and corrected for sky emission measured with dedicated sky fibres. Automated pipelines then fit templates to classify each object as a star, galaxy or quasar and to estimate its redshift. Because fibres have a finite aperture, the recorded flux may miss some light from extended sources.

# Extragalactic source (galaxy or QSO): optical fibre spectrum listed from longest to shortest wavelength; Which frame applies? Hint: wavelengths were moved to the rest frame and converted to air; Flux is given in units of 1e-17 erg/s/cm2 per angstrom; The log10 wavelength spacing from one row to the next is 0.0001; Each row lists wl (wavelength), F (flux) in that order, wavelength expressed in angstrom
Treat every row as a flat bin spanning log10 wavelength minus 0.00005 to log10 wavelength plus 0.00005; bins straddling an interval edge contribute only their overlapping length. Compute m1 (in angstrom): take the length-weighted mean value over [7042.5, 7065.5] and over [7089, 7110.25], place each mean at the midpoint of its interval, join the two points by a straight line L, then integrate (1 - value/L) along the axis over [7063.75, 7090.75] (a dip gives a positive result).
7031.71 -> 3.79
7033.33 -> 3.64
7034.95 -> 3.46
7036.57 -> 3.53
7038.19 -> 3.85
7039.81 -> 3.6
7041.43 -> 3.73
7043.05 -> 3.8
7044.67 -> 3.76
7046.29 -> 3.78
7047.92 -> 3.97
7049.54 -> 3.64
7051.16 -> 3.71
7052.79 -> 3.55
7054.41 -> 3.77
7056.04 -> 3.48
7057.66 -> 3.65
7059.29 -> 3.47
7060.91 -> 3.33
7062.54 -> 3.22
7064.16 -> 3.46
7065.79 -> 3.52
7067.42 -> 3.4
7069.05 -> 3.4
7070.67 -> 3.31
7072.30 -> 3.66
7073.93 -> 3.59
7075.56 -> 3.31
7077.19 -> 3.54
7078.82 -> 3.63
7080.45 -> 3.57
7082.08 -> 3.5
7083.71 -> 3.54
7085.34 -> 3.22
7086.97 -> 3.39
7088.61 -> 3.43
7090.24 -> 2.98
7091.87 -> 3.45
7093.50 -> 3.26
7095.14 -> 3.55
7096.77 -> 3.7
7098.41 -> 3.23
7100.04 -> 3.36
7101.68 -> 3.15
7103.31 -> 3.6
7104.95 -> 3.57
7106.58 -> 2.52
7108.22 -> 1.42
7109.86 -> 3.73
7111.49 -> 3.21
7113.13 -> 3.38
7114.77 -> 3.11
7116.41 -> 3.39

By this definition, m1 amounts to -0.4 angstrom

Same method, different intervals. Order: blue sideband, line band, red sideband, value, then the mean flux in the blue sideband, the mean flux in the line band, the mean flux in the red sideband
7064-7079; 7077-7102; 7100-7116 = -0.9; 3.48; 3.41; 3.1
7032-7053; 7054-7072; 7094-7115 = 0.4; 3.7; 3.45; 3.2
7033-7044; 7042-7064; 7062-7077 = -0.4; 3.66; 3.62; 3.44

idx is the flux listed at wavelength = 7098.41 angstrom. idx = 3.23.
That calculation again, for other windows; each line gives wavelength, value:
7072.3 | 3.66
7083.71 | 3.54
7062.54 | 3.22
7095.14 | 3.55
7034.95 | 3.46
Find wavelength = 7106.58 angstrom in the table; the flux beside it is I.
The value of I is 2.52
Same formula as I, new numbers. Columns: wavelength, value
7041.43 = 3.73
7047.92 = 3.97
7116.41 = 3.39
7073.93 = 3.59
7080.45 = 3.57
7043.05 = 3.8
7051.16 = 3.71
